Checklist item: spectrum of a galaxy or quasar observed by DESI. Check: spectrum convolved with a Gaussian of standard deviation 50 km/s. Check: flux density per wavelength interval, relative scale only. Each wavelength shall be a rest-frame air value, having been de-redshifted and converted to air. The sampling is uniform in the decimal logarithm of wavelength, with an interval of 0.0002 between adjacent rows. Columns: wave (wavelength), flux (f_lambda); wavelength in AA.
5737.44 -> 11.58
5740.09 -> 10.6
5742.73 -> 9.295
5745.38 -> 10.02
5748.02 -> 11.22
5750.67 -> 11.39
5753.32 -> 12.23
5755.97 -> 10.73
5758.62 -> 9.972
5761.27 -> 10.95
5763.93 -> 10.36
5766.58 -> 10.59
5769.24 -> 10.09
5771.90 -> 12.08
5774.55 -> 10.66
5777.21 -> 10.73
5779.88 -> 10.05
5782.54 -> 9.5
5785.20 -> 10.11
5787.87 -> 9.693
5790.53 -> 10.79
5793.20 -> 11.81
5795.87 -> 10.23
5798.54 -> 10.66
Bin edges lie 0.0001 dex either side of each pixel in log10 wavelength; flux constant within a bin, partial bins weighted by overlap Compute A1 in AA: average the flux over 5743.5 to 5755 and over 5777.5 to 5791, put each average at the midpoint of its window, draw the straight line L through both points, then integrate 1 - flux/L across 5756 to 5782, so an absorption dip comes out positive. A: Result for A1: -0.21 AA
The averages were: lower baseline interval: 11.1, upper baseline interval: 10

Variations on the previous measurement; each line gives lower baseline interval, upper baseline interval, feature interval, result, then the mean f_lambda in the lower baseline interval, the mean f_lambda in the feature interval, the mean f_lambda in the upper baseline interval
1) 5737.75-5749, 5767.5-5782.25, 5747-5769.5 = -0.8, 10.4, 10.9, 10.6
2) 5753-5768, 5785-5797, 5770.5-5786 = 0.1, 10.7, 10.5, 10.6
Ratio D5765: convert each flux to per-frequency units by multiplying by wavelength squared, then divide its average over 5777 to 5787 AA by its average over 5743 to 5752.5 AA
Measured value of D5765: 0.94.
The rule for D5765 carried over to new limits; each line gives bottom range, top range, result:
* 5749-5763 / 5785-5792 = 0.94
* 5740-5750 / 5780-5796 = 1.02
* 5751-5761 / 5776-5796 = 0.95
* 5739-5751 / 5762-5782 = 1.03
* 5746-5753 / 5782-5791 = 0.90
